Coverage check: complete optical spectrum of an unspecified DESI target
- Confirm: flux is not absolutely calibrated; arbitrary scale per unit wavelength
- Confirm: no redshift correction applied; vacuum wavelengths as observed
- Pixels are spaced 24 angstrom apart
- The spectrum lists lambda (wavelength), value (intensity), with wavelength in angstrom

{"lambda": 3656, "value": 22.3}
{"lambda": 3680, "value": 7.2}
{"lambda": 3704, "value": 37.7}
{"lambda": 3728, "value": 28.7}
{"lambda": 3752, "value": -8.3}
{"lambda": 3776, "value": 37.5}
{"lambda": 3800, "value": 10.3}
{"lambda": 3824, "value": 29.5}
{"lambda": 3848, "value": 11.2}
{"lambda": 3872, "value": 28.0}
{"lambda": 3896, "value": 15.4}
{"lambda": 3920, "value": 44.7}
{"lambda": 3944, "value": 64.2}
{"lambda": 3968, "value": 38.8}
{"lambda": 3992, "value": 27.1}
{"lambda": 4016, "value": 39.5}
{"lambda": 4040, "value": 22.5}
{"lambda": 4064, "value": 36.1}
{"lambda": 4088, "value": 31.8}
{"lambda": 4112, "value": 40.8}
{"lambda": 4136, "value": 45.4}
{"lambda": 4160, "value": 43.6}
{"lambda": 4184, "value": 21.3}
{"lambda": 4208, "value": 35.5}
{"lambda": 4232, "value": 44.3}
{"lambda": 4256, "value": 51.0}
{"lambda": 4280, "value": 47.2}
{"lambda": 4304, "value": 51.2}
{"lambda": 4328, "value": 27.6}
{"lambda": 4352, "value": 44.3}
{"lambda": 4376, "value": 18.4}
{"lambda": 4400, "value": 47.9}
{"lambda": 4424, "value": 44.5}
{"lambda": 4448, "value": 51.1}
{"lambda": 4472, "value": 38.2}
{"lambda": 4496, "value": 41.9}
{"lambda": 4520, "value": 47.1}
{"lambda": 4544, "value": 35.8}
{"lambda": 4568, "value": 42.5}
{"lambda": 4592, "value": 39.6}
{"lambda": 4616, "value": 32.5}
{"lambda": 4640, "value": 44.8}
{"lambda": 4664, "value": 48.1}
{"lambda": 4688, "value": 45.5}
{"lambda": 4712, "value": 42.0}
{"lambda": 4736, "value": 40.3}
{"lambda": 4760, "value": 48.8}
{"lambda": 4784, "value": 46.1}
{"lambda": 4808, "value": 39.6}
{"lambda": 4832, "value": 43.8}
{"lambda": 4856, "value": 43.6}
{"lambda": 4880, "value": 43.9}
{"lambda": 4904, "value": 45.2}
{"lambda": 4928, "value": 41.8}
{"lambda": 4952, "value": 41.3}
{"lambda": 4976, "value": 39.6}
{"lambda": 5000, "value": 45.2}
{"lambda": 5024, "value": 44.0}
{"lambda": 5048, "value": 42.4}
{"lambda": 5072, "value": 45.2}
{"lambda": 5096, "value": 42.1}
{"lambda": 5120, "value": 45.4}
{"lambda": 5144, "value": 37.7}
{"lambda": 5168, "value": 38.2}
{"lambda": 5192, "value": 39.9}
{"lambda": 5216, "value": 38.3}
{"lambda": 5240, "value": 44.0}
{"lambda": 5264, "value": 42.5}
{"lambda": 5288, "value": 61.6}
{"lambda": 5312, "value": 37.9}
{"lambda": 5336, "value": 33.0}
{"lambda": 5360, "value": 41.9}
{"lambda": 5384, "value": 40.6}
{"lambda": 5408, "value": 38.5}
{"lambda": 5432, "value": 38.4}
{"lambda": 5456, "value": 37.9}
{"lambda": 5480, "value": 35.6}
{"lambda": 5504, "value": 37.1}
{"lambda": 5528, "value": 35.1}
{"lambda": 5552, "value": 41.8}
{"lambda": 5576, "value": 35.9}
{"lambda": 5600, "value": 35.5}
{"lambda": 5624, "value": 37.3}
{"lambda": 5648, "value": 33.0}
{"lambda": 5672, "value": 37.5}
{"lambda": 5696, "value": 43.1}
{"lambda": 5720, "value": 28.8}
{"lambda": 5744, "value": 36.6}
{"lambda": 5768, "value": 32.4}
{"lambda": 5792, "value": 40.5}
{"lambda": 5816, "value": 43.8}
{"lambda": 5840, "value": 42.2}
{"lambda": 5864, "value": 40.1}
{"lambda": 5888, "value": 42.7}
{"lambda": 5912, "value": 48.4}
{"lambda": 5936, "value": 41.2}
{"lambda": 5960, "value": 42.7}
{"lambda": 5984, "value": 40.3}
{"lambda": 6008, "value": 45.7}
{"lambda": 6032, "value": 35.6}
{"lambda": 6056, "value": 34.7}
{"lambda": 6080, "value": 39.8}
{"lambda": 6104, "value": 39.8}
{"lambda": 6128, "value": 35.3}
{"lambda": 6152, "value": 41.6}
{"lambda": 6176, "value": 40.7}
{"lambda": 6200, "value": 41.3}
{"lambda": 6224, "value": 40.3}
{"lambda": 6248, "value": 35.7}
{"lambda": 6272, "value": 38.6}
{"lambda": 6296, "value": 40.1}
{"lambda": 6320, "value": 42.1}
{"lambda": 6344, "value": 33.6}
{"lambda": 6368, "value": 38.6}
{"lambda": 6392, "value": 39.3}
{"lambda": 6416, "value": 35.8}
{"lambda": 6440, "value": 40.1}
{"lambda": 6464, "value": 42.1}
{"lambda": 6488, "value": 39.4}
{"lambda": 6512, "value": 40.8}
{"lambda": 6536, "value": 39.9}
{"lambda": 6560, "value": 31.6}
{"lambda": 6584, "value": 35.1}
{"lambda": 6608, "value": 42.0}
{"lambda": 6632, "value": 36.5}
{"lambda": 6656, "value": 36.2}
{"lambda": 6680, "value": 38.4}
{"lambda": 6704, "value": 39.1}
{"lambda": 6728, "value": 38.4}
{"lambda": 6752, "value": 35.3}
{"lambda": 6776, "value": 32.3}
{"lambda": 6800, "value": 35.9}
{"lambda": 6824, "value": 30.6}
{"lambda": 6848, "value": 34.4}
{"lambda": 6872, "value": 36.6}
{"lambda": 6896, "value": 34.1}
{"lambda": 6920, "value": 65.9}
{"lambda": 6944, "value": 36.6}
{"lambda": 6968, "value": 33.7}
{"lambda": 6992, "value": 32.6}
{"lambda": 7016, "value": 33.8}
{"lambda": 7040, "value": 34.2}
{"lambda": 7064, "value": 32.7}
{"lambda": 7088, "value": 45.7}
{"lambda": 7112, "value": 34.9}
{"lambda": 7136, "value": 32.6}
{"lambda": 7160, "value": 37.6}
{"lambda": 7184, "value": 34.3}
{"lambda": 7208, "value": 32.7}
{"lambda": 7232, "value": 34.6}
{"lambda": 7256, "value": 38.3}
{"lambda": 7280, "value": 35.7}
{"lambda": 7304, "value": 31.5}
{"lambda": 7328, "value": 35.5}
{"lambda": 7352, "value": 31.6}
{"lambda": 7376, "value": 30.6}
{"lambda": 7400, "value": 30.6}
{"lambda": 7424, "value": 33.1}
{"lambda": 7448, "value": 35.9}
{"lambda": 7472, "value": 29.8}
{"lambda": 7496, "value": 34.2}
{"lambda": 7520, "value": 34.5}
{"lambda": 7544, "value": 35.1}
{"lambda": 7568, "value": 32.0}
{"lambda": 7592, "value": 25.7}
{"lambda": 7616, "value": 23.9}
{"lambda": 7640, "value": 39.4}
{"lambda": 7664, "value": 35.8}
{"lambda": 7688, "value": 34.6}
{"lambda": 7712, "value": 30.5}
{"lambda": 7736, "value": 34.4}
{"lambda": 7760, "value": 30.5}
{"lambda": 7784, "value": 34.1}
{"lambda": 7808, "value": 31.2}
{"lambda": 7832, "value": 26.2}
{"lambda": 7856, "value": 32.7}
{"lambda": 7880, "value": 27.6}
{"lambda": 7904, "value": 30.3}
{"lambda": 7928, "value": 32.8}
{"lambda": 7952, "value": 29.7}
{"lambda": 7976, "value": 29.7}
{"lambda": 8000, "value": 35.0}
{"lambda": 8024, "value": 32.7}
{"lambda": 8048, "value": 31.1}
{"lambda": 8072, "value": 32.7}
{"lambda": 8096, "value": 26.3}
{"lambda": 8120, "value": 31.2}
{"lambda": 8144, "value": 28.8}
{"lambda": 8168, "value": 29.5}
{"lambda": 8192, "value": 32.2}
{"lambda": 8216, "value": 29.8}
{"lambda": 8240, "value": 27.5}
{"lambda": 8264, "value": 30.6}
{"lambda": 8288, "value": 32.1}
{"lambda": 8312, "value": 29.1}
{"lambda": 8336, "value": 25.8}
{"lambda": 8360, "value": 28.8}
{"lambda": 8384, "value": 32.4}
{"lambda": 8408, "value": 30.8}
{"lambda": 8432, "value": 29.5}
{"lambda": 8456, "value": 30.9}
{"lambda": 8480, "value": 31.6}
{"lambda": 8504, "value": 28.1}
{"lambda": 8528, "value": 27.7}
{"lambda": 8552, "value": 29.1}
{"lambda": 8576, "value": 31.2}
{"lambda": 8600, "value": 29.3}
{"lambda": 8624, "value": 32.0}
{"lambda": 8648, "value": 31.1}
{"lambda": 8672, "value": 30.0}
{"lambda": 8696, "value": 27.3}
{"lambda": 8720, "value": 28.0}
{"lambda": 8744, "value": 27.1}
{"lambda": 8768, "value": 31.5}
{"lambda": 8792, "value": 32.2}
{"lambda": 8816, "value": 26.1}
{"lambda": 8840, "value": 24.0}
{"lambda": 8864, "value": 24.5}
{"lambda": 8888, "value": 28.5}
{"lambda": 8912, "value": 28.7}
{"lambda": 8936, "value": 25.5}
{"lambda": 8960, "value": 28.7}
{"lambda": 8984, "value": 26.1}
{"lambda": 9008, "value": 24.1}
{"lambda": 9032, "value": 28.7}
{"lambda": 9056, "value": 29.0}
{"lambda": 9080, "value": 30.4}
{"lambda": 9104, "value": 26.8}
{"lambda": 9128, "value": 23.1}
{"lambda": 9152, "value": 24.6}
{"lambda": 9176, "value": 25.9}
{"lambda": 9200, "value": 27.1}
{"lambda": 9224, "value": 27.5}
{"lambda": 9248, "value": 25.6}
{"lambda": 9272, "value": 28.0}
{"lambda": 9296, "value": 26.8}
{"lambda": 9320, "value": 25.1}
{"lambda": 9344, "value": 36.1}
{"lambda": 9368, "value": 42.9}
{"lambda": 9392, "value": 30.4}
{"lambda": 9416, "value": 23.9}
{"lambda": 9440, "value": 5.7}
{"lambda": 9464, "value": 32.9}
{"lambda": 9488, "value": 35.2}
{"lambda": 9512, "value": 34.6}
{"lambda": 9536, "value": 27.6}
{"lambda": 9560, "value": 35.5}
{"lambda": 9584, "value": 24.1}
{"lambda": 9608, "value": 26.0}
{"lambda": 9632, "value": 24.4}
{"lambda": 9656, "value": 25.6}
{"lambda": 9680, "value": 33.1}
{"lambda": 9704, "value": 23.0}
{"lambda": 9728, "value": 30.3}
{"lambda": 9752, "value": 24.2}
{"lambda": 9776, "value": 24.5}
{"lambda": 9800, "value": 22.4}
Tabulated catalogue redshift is 0.05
